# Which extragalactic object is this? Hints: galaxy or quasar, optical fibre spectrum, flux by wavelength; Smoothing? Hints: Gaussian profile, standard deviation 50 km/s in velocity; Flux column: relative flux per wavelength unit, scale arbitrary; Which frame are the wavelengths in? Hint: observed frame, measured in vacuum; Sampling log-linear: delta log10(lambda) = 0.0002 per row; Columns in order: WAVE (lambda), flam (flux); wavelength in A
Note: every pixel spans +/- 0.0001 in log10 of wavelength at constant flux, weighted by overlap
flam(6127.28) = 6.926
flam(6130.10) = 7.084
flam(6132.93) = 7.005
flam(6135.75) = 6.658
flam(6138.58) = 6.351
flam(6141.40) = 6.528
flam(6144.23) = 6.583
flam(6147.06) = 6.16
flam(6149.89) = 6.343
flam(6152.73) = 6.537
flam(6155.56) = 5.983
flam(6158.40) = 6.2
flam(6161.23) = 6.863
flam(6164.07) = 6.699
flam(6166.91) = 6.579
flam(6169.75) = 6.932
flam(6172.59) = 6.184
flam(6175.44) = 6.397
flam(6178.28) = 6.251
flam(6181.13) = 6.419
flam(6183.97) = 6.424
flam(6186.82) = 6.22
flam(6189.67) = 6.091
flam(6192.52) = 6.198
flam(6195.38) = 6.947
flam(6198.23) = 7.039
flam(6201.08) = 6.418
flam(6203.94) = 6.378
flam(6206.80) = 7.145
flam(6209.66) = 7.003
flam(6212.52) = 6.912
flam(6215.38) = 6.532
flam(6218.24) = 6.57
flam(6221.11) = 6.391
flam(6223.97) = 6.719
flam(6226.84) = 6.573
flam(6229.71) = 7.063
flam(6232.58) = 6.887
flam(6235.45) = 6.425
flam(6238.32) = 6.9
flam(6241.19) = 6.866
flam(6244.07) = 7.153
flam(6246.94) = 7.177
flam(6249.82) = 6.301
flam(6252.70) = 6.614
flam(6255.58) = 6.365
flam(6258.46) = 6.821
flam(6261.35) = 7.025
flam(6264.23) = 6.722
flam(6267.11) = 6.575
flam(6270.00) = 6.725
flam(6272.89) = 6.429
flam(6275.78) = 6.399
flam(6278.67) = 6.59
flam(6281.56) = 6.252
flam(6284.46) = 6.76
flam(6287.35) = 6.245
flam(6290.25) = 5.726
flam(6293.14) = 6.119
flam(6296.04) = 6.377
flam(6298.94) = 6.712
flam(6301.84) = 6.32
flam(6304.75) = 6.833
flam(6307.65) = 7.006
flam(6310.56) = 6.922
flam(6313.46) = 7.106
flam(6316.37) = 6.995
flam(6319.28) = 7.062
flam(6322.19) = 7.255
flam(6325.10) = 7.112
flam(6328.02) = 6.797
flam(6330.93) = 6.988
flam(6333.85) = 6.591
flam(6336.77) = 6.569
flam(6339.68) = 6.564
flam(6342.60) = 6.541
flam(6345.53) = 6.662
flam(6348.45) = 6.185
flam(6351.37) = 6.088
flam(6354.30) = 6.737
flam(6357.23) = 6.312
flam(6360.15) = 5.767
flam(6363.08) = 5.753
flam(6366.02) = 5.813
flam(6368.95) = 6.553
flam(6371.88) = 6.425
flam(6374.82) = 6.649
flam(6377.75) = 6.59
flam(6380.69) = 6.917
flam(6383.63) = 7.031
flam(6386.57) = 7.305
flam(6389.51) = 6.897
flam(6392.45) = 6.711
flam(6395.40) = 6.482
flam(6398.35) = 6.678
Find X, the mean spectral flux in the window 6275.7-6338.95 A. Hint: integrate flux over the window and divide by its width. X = 6.68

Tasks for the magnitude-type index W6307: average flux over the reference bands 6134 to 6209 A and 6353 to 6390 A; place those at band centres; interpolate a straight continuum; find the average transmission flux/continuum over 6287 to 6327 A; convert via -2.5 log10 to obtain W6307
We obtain -0.03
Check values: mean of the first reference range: 6.49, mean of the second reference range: 6.51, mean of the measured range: 6.71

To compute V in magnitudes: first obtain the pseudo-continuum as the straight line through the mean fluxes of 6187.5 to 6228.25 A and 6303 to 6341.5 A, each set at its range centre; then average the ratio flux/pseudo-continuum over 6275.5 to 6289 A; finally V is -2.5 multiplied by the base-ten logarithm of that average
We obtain 0.06 mag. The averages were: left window 6.63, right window 6.9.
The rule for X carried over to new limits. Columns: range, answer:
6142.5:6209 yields 6.48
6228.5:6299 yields 6.61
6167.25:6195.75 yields 6.39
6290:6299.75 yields 6.27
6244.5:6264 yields 6.74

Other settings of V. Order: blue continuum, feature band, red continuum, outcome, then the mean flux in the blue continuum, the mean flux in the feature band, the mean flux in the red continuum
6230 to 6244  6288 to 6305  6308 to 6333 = 0.108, 6.83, 6.31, 7.02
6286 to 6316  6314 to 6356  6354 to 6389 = -0.033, 6.55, 6.73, 6.49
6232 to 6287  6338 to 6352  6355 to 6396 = 0.021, 6.67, 6.43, 6.52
